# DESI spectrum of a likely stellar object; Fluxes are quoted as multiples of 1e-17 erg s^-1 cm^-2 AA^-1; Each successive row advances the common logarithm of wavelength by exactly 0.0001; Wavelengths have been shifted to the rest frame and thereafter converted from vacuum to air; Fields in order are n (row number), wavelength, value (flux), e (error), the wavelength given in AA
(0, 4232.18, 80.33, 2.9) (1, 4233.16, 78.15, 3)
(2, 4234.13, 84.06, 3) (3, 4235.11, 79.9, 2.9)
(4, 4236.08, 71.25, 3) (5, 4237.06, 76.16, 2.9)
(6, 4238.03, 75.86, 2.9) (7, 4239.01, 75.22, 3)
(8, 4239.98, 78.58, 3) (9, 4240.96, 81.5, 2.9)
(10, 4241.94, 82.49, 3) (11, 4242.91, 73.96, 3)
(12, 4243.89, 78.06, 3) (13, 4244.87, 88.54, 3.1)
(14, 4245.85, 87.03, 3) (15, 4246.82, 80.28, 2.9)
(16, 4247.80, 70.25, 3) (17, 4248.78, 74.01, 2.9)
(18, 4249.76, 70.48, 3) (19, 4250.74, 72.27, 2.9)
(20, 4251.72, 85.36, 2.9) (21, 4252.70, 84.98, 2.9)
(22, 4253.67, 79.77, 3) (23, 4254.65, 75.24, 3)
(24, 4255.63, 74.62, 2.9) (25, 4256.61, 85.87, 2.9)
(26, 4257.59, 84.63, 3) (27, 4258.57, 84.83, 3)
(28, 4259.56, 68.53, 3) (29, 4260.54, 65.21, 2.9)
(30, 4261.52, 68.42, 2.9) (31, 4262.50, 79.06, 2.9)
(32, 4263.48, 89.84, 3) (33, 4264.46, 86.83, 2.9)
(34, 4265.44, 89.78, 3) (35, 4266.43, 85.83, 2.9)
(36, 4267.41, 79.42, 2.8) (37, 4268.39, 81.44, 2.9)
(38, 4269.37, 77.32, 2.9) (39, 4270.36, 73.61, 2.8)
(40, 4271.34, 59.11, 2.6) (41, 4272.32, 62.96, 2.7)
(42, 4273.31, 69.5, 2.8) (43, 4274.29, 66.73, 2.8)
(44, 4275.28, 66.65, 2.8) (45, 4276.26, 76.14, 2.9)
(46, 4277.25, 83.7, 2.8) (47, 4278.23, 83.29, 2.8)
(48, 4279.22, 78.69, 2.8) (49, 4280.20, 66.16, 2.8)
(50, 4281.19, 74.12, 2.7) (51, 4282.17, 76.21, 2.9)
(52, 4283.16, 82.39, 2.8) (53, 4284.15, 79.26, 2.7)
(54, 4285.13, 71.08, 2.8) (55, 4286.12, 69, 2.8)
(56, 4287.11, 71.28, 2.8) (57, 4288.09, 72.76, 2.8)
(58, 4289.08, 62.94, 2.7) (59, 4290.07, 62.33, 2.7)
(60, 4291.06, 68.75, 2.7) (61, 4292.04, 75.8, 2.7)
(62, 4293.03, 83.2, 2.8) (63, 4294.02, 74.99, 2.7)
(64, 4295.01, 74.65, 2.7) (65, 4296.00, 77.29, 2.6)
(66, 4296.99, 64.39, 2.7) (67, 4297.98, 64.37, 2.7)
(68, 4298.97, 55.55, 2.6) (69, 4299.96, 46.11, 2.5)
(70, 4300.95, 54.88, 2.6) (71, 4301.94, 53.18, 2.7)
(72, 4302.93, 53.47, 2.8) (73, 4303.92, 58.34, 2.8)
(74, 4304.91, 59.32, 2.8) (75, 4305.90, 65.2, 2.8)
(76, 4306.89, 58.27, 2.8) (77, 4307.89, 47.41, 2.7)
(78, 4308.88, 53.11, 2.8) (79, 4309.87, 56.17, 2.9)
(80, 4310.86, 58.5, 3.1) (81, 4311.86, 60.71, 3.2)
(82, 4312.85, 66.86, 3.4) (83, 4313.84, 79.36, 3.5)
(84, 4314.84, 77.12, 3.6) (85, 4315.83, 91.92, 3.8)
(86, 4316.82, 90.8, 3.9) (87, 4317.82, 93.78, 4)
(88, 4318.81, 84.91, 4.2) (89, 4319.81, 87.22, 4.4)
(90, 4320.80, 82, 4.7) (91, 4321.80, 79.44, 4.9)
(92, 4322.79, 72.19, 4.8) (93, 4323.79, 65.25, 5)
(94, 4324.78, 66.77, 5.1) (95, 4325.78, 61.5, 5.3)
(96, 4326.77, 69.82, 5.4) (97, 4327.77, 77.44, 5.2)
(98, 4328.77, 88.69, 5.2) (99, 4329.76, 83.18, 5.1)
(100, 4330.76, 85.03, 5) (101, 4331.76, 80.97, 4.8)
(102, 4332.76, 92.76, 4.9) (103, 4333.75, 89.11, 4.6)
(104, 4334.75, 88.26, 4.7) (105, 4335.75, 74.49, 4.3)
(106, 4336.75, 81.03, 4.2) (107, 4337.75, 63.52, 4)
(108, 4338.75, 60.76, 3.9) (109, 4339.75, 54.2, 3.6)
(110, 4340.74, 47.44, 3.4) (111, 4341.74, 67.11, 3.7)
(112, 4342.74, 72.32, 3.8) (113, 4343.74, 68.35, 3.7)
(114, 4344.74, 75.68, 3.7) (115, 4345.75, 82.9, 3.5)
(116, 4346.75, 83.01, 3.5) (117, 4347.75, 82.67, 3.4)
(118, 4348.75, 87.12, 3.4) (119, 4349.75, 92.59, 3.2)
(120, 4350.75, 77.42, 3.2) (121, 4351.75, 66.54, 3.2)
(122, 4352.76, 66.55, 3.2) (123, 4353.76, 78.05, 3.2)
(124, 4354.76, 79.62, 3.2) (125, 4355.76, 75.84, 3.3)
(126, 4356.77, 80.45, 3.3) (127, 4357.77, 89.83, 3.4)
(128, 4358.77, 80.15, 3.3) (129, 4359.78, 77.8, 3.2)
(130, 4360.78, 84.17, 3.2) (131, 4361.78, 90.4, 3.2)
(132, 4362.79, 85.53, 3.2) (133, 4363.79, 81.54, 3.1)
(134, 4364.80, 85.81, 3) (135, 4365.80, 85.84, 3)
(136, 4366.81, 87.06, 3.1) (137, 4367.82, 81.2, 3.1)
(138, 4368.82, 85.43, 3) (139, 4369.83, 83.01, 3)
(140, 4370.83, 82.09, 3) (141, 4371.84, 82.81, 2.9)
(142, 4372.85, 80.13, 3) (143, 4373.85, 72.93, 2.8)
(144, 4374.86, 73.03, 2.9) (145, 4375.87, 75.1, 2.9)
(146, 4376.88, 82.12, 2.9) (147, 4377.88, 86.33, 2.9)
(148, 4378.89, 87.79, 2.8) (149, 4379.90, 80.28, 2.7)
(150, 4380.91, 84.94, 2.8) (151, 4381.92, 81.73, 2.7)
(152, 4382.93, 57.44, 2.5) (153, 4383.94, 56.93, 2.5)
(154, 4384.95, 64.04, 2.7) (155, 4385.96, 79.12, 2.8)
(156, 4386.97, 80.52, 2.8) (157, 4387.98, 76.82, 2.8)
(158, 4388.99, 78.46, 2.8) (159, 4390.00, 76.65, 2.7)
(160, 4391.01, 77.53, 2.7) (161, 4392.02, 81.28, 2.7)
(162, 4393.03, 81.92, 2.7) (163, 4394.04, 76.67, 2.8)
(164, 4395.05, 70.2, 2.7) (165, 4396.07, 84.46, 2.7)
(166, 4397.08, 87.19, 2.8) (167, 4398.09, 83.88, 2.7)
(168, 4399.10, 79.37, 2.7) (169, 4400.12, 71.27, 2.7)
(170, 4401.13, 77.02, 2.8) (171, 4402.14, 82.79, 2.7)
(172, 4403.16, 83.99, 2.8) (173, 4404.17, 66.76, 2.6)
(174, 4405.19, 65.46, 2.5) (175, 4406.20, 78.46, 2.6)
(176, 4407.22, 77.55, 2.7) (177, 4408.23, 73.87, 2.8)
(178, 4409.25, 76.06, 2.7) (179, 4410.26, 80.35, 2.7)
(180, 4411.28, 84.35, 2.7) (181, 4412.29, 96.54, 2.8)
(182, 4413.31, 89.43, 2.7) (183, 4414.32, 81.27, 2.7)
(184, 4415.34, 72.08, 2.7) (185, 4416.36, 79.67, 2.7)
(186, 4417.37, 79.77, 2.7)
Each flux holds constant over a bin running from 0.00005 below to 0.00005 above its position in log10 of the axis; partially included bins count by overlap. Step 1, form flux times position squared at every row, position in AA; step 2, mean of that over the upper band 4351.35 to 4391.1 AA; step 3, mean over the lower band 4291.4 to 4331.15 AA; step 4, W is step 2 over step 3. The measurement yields 1.16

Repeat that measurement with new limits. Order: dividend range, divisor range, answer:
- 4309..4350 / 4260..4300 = 1.06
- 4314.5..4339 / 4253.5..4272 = 1.05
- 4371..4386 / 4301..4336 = 1.08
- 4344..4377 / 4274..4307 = 1.22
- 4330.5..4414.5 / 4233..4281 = 1.07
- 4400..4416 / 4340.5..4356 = 1.07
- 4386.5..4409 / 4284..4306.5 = 1.24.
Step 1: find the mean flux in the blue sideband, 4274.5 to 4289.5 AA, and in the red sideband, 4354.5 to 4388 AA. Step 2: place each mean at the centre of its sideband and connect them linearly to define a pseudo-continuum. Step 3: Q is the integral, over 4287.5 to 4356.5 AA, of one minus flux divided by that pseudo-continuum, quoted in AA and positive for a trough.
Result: 4.5 AA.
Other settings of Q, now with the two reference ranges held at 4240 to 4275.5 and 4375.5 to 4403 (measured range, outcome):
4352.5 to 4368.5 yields -0.9 AA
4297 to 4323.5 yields 3.5 AA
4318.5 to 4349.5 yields 0.7 AA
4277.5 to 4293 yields 0.8 AA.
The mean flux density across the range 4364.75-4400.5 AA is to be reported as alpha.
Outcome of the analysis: 78.9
